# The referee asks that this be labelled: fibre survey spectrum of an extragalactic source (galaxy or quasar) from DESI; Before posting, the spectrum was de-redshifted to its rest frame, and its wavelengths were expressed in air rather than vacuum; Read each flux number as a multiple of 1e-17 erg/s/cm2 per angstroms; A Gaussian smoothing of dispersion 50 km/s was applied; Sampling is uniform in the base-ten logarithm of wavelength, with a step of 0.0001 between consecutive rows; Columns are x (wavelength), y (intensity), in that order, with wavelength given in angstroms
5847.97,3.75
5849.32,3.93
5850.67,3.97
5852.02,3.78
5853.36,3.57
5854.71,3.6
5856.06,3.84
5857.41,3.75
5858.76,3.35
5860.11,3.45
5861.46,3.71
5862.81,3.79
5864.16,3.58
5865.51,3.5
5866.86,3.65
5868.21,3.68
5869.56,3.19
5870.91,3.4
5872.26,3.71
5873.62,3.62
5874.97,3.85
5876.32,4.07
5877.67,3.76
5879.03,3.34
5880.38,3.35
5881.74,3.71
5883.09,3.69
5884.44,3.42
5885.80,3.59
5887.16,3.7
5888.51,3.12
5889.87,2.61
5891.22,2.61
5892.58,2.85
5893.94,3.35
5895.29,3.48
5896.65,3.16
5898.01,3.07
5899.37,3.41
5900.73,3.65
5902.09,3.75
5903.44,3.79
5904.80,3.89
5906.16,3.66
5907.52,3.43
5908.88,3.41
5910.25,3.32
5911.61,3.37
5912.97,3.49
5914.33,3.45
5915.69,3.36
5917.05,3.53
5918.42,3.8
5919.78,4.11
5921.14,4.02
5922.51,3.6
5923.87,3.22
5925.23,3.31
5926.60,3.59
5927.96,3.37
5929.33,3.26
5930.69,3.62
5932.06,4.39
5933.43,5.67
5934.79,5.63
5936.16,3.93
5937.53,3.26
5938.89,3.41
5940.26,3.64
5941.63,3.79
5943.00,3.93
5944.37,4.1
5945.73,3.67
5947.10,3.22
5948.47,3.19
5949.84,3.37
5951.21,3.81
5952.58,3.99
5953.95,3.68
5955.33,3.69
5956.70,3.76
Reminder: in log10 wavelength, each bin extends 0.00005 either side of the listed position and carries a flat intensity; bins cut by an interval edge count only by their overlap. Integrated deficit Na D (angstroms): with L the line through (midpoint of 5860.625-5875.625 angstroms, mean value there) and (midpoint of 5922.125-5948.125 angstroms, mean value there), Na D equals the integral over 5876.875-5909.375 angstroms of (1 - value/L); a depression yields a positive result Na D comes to 2.41 angstroms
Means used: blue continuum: 3.61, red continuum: 3.82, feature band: 3.41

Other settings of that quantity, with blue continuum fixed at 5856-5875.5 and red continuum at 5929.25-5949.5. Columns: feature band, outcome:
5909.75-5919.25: 0.8 angstroms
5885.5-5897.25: 1.8 angstroms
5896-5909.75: 0.9 angstroms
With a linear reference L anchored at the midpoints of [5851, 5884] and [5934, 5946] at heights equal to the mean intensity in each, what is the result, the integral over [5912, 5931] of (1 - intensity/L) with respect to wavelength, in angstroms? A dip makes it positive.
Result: 1.6 angstroms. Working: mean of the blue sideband 3.63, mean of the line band 3.55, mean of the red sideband 3.96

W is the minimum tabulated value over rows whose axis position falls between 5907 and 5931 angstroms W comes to 3.22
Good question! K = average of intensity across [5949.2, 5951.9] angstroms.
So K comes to 3.6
